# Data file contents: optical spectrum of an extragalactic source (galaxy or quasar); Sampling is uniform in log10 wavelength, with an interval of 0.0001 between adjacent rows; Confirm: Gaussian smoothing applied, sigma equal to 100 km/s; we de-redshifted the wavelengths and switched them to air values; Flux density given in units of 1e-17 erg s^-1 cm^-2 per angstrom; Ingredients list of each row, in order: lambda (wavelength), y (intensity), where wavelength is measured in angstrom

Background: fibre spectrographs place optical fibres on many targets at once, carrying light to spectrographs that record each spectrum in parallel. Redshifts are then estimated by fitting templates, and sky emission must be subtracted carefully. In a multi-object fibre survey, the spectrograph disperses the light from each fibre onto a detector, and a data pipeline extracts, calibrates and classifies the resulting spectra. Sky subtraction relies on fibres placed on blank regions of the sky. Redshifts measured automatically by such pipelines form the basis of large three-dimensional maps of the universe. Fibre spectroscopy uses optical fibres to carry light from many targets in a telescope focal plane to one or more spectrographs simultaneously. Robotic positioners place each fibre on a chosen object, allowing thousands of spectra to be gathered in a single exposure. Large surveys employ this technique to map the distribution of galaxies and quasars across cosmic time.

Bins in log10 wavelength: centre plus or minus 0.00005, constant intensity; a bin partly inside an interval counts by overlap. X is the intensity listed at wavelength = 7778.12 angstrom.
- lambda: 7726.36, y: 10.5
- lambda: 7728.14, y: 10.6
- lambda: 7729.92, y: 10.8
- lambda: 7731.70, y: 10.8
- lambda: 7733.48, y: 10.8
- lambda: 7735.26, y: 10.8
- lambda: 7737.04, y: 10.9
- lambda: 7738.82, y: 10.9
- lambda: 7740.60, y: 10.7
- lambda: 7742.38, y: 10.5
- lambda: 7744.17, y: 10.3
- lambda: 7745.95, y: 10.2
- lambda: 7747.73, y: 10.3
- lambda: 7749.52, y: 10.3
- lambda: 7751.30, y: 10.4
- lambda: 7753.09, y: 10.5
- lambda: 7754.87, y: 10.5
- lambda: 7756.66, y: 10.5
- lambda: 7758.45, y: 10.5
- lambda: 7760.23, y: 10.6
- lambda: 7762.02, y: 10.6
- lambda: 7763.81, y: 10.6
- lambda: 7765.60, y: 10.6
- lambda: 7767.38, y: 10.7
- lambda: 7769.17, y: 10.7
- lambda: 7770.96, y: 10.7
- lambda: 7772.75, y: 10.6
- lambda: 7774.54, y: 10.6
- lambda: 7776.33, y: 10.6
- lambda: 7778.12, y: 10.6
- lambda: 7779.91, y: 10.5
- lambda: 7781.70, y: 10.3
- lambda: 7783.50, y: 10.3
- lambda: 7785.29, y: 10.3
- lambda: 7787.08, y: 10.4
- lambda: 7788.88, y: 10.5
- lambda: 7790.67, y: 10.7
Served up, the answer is 10.6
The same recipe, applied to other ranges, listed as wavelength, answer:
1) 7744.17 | 10.3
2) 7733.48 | 10.8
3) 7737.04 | 10.9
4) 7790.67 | 10.7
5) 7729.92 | 10.8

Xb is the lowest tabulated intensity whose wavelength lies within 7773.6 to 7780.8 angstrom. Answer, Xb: 10.5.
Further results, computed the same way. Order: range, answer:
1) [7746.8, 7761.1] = 10.3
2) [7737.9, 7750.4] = 10.2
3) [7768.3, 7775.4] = 10.6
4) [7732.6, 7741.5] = 10.7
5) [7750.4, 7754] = 10.4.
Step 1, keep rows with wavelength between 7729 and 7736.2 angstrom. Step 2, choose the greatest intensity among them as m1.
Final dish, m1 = 10.8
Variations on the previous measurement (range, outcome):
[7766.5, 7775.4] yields 10.7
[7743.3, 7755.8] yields 10.5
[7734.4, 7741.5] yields 10.9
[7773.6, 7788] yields 10.6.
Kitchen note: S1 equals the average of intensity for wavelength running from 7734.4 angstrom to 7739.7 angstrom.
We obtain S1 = 10.9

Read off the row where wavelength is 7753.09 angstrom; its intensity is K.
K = 10.5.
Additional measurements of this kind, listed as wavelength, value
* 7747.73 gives 10.3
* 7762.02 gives 10.6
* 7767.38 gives 10.7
